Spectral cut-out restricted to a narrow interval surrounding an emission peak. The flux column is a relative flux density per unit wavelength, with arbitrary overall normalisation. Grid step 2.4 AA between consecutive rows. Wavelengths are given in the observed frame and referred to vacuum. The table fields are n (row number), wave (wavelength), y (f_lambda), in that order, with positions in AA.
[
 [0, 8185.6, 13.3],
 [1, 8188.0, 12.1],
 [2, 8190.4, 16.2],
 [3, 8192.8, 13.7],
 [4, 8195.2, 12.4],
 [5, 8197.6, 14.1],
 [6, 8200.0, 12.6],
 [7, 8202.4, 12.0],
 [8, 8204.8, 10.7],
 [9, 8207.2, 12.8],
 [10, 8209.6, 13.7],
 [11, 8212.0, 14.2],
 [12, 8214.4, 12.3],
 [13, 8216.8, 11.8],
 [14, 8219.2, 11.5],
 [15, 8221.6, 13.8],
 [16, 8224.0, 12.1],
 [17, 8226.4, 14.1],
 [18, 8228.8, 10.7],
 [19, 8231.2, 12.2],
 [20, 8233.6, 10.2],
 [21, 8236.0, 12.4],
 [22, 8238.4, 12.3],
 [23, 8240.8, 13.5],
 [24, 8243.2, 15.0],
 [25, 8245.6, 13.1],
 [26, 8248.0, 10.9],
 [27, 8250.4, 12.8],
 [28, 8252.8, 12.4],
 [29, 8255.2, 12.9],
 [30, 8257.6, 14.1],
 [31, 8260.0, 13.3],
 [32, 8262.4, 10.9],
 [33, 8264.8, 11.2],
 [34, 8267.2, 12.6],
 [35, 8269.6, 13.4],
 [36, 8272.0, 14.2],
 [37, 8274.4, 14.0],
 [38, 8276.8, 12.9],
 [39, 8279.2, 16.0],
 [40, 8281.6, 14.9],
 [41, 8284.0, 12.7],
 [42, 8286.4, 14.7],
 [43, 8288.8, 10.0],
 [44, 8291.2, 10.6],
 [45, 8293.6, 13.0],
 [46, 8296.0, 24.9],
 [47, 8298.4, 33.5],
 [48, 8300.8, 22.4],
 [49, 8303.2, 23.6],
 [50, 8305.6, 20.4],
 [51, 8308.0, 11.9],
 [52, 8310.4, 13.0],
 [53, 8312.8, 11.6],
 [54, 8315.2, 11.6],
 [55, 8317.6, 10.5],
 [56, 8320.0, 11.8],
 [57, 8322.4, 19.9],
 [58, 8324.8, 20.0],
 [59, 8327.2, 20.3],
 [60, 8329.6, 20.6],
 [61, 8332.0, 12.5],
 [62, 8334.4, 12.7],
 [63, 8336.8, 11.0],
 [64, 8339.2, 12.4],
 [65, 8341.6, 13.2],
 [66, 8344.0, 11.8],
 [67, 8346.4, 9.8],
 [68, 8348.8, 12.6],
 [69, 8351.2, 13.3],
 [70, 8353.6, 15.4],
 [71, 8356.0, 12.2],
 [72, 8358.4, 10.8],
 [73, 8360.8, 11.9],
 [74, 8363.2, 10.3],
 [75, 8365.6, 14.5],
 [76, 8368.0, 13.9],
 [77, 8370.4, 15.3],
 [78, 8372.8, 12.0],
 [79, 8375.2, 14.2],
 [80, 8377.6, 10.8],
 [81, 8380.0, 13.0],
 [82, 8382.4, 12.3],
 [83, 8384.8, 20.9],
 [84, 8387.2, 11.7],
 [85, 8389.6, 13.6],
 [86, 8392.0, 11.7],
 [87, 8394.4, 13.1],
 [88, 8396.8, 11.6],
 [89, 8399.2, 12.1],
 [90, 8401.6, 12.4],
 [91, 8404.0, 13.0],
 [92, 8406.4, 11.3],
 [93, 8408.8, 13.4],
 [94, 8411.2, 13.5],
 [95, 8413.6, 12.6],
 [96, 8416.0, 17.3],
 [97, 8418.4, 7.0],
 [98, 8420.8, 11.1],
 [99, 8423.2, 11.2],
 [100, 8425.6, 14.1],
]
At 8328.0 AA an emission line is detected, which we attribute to [N II] 6583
